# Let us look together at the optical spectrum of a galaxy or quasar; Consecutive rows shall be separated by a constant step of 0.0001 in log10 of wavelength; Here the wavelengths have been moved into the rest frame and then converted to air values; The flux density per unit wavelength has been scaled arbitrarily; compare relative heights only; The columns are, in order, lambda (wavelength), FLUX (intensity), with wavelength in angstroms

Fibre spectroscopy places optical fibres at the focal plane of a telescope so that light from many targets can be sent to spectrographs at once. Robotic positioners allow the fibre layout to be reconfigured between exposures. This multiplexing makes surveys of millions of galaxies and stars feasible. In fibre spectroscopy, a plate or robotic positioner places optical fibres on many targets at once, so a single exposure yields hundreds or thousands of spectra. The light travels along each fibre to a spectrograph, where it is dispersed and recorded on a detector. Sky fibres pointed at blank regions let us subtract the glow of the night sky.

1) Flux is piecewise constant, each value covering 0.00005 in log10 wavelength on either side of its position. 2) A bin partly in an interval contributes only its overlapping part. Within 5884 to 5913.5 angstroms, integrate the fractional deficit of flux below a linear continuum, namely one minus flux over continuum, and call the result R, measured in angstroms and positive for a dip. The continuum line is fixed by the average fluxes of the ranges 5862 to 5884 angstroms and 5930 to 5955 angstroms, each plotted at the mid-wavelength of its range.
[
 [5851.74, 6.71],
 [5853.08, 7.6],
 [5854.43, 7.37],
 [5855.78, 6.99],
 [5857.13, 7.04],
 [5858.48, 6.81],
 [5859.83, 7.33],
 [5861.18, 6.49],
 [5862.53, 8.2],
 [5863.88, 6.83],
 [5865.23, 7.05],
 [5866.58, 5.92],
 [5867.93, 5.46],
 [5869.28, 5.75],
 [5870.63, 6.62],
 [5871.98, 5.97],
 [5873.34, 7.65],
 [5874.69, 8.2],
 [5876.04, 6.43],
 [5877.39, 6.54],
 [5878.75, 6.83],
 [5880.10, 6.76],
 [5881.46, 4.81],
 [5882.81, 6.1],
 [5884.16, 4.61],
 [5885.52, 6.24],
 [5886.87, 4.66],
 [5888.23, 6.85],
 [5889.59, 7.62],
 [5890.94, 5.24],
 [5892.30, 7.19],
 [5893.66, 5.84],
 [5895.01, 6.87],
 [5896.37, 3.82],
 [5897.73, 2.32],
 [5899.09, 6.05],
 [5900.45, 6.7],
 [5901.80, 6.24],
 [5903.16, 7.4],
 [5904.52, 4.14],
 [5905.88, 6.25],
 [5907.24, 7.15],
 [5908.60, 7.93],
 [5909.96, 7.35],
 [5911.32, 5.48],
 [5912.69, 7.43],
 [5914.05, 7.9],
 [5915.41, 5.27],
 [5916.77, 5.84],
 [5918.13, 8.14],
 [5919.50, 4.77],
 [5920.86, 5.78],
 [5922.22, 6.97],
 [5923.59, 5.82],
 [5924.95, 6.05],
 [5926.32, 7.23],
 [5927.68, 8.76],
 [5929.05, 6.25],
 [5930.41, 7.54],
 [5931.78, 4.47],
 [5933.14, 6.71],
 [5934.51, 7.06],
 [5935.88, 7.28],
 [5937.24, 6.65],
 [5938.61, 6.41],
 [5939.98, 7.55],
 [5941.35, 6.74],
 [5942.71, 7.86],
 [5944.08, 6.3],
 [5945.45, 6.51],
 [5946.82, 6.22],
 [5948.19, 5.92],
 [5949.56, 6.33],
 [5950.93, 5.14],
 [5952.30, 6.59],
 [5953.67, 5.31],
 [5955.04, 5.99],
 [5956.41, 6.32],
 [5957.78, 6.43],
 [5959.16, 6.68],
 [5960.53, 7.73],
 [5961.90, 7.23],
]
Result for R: 1.8 angstroms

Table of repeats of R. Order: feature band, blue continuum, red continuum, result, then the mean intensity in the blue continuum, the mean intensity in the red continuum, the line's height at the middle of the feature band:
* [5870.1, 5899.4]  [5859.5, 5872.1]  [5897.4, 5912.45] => 1.6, 6.57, 6.22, 6.4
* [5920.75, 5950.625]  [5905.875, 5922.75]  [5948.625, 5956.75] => -1.9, 6.65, 5.93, 6.25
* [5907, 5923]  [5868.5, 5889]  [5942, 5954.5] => -1.0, 6.27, 6.24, 6.26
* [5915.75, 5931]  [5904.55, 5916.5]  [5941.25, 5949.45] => 0.0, 6.66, 6.57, 6.63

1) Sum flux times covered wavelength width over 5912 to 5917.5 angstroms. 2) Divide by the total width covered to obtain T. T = 6.62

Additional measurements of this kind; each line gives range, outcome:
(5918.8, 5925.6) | 5.88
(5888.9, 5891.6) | 6.44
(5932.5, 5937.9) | 6.93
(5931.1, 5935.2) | 6.08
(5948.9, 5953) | 6.02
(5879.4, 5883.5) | 5.9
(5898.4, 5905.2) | 6.1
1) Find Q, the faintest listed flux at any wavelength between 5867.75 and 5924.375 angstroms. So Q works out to 2.32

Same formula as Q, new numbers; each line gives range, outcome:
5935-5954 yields 5.14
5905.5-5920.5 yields 4.77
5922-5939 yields 4.47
